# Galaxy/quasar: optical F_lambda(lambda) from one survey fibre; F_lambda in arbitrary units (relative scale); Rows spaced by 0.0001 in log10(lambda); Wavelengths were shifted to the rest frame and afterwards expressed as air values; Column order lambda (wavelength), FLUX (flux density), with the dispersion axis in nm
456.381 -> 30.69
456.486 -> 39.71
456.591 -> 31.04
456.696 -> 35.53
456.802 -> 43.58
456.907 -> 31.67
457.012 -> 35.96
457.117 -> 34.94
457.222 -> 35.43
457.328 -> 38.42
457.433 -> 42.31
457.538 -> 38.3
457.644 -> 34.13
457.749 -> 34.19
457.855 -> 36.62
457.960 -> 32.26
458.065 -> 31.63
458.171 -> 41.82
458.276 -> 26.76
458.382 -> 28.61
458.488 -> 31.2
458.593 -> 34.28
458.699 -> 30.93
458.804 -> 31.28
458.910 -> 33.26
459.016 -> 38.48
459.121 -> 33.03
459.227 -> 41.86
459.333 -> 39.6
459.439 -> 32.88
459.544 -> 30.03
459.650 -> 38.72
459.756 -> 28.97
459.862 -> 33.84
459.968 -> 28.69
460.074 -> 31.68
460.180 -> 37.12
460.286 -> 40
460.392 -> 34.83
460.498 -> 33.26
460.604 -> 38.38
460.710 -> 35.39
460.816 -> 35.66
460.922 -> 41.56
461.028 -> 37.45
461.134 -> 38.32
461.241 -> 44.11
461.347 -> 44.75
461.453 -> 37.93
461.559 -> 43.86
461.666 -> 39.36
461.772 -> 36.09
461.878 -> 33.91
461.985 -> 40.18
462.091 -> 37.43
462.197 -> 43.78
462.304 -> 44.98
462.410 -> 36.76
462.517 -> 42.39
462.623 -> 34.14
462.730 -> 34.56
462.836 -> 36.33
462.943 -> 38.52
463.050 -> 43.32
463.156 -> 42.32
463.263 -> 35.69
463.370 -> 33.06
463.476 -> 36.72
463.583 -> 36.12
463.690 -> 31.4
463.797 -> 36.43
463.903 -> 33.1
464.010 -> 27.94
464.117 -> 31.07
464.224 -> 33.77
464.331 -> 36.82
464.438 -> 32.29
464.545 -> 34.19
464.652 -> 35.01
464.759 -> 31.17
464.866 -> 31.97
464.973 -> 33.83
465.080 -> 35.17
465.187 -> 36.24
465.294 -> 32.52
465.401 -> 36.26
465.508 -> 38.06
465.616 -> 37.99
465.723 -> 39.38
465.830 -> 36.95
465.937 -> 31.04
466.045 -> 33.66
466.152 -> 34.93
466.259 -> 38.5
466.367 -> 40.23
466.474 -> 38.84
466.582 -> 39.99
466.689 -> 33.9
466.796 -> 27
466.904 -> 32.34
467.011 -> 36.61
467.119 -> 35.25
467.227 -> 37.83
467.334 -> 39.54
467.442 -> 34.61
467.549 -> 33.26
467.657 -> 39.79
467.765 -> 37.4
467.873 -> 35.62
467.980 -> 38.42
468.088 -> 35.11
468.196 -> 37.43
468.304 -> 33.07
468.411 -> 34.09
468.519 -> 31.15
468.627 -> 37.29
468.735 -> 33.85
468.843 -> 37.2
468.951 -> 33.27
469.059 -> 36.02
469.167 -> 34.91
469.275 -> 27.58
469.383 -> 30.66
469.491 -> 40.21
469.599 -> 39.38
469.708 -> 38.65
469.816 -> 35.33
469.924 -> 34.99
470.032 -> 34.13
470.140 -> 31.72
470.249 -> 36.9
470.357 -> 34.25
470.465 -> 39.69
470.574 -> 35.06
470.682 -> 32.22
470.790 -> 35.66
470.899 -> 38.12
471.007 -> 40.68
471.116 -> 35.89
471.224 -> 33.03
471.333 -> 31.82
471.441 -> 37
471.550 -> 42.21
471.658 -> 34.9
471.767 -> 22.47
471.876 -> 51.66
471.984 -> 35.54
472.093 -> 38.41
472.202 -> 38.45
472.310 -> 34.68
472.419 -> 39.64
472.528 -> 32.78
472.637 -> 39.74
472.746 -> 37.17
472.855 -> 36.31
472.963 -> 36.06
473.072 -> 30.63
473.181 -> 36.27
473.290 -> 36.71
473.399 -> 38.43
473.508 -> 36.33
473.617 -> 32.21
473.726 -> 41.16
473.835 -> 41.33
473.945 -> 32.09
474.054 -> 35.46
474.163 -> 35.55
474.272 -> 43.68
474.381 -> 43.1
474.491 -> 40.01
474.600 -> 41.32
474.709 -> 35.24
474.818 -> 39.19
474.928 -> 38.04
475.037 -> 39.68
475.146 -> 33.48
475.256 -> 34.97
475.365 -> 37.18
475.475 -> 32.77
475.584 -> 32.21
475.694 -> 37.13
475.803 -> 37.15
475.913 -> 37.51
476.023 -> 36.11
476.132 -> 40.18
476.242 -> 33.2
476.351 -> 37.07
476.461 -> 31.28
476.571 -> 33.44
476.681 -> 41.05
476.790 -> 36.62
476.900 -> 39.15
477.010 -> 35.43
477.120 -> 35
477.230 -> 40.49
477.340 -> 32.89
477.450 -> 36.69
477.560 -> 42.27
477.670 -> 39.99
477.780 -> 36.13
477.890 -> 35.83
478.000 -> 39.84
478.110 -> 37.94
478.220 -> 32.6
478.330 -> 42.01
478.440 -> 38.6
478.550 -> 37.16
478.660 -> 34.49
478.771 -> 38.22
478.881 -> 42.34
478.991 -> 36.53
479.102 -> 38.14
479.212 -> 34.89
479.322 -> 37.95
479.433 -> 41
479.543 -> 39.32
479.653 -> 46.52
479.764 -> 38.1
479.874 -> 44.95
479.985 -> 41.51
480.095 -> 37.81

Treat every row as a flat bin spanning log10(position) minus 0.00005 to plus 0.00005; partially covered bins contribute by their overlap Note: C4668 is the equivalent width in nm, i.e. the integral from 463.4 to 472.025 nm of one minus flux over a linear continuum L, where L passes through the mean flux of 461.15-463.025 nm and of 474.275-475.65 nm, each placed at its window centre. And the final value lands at 0.72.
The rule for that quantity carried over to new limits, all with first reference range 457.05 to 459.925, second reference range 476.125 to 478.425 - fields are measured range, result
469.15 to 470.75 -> 0.05 nm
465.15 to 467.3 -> -0.02 nm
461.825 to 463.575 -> -0.16 nm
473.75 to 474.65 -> -0.06 nm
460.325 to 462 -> -0.17 nm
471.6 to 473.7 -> 0.01 nm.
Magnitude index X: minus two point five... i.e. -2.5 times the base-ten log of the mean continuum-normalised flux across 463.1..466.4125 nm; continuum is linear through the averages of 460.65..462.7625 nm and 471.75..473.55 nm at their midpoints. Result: 0.105 mag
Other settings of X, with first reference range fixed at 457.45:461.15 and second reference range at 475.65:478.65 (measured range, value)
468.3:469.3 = 0.06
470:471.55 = 0.02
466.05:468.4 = -0.01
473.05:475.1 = -0.03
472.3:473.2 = 0.02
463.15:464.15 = 0.04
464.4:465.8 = 0.02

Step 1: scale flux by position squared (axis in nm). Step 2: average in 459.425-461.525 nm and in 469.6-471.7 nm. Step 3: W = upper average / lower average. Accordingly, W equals 1.04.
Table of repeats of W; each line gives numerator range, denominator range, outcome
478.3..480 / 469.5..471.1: 1.13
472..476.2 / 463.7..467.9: 1.09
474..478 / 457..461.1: 1.14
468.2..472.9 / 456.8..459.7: 1.08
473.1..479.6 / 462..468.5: 1.09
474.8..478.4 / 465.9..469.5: 1.08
